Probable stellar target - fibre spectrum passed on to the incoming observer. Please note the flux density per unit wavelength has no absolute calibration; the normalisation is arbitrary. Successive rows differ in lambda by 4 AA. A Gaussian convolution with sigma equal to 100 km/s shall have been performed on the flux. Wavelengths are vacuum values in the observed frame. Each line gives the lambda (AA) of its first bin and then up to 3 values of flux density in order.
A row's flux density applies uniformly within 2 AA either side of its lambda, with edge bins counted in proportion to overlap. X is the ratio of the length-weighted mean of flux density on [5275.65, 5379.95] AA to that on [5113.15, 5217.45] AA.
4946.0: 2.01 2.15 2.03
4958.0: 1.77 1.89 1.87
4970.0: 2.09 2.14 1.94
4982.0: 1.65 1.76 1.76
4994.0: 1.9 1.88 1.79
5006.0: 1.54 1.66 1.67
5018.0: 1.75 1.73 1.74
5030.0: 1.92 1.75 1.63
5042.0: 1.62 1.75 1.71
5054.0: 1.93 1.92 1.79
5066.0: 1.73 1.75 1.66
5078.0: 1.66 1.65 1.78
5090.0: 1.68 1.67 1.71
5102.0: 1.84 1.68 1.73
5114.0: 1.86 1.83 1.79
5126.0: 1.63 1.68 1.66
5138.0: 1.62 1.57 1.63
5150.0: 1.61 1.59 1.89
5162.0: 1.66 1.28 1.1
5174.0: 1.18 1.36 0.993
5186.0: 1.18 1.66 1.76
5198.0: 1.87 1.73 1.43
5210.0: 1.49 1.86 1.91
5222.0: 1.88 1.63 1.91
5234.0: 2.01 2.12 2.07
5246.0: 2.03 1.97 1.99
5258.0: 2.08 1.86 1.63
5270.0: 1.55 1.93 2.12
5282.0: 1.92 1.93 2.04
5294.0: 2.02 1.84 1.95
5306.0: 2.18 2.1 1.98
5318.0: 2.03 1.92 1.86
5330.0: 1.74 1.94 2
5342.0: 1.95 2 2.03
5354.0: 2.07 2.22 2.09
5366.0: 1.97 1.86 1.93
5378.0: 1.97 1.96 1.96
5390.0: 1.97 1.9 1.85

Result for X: 1.26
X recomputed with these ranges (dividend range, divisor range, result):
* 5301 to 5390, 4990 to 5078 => 1.13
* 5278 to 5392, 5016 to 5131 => 1.14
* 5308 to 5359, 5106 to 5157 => 1.18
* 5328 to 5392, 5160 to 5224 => 1.30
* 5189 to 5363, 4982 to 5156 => 1.11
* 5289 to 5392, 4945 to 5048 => 1.09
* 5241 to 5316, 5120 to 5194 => 1.29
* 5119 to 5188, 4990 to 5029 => 0.86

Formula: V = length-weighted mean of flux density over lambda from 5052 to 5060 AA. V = 1.92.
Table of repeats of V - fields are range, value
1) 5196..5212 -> 1.63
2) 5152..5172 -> 1.5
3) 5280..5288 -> 1.92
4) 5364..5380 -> 1.93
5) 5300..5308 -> 2.06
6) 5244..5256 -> 2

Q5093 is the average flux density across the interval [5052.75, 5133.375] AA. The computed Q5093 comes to 1.75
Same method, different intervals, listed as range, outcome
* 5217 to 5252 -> 1.95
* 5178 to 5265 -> 1.77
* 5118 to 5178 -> 1.57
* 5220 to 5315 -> 1.95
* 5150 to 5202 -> 1.48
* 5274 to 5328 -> 1.99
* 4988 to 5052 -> 1.74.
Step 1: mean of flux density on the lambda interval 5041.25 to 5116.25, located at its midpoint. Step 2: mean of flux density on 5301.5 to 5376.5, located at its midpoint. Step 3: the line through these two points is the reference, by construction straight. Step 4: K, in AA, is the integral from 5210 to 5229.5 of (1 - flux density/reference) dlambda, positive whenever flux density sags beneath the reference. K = 0.9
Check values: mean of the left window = 1.75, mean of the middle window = 1.79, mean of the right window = 1.99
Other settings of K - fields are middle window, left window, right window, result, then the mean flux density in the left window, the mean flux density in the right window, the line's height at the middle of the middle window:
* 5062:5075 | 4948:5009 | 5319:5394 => 1.1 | 1.87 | 1.97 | 1.9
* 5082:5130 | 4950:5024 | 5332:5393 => 3.7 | 1.83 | 1.99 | 1.88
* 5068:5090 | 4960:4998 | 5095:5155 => 0.7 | 1.89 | 1.7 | 1.76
